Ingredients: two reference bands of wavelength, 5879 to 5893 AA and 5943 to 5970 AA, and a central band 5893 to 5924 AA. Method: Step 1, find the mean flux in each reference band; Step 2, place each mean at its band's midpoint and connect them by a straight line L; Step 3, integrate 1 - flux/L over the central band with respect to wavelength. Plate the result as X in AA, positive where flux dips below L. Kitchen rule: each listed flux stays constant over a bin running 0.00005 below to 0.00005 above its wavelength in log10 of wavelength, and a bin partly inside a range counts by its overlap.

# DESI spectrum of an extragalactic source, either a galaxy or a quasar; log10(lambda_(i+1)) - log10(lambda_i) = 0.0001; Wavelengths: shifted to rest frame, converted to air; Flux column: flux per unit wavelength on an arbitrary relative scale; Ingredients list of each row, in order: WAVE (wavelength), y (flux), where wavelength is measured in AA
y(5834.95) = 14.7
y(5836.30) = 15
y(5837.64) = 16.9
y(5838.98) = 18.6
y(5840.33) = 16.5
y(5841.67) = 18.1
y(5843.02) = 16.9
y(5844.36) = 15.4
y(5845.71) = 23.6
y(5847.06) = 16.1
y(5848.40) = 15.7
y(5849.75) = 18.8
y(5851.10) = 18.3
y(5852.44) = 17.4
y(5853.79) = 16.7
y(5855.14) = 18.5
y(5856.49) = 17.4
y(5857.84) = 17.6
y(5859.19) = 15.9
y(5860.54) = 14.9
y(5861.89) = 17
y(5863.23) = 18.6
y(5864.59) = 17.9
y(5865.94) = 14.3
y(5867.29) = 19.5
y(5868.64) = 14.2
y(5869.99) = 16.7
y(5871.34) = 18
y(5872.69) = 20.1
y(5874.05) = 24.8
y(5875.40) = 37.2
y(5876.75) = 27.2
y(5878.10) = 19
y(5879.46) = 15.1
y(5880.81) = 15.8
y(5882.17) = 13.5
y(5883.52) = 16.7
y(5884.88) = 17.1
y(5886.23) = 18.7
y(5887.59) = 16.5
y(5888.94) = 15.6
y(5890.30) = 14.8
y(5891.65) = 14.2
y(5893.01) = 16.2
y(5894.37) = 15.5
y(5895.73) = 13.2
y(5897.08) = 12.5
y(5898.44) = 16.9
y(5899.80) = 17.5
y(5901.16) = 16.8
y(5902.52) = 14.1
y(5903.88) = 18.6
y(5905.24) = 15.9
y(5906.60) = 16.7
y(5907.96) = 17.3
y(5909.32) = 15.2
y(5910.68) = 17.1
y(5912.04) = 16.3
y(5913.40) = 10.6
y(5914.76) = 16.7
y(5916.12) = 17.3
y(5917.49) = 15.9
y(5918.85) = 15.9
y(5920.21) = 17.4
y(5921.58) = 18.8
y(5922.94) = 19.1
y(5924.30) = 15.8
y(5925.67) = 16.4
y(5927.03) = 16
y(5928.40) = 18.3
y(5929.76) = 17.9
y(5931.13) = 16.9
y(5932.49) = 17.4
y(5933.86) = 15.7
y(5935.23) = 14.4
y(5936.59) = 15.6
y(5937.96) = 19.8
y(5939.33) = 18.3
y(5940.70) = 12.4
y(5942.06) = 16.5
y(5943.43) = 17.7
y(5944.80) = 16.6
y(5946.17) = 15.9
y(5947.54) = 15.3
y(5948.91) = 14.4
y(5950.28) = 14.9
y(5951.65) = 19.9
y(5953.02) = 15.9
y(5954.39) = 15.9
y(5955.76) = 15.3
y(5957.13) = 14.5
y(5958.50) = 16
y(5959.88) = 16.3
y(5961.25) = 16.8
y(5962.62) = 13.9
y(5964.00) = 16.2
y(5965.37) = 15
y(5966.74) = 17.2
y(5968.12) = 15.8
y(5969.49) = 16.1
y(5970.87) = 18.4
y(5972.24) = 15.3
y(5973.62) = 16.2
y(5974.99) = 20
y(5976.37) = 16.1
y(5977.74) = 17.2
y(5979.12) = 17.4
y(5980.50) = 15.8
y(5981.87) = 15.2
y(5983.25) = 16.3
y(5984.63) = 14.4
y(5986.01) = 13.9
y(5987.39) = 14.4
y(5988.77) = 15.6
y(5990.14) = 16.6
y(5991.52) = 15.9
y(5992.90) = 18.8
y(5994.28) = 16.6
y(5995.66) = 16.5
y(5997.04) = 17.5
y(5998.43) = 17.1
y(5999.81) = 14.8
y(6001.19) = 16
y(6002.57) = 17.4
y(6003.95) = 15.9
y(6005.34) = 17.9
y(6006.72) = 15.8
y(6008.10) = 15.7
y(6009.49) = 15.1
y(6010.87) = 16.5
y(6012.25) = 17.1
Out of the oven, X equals -0.5 AA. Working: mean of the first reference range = 15.8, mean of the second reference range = 16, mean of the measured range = 16.1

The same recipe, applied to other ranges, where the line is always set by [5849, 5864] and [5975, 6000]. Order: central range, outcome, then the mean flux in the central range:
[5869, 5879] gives -3.3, 22.8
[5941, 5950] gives 0.4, 15.9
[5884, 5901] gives 1.3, 15.8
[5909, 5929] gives 0.4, 16.5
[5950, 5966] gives 0.6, 15.9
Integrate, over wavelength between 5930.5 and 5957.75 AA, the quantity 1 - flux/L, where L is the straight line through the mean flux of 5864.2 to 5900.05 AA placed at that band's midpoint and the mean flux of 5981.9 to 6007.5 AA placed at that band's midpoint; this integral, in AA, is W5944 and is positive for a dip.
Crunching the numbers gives 1.1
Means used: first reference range 17.7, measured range 16.2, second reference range 16.2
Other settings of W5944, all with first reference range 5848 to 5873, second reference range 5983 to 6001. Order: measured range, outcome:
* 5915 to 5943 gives -0.3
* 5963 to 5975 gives -0.2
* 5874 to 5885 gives -2.3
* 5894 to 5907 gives 0.8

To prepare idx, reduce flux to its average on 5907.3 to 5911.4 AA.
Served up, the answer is 16.5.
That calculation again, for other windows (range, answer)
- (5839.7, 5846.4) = 18.1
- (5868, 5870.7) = 15.5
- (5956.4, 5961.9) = 15.9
